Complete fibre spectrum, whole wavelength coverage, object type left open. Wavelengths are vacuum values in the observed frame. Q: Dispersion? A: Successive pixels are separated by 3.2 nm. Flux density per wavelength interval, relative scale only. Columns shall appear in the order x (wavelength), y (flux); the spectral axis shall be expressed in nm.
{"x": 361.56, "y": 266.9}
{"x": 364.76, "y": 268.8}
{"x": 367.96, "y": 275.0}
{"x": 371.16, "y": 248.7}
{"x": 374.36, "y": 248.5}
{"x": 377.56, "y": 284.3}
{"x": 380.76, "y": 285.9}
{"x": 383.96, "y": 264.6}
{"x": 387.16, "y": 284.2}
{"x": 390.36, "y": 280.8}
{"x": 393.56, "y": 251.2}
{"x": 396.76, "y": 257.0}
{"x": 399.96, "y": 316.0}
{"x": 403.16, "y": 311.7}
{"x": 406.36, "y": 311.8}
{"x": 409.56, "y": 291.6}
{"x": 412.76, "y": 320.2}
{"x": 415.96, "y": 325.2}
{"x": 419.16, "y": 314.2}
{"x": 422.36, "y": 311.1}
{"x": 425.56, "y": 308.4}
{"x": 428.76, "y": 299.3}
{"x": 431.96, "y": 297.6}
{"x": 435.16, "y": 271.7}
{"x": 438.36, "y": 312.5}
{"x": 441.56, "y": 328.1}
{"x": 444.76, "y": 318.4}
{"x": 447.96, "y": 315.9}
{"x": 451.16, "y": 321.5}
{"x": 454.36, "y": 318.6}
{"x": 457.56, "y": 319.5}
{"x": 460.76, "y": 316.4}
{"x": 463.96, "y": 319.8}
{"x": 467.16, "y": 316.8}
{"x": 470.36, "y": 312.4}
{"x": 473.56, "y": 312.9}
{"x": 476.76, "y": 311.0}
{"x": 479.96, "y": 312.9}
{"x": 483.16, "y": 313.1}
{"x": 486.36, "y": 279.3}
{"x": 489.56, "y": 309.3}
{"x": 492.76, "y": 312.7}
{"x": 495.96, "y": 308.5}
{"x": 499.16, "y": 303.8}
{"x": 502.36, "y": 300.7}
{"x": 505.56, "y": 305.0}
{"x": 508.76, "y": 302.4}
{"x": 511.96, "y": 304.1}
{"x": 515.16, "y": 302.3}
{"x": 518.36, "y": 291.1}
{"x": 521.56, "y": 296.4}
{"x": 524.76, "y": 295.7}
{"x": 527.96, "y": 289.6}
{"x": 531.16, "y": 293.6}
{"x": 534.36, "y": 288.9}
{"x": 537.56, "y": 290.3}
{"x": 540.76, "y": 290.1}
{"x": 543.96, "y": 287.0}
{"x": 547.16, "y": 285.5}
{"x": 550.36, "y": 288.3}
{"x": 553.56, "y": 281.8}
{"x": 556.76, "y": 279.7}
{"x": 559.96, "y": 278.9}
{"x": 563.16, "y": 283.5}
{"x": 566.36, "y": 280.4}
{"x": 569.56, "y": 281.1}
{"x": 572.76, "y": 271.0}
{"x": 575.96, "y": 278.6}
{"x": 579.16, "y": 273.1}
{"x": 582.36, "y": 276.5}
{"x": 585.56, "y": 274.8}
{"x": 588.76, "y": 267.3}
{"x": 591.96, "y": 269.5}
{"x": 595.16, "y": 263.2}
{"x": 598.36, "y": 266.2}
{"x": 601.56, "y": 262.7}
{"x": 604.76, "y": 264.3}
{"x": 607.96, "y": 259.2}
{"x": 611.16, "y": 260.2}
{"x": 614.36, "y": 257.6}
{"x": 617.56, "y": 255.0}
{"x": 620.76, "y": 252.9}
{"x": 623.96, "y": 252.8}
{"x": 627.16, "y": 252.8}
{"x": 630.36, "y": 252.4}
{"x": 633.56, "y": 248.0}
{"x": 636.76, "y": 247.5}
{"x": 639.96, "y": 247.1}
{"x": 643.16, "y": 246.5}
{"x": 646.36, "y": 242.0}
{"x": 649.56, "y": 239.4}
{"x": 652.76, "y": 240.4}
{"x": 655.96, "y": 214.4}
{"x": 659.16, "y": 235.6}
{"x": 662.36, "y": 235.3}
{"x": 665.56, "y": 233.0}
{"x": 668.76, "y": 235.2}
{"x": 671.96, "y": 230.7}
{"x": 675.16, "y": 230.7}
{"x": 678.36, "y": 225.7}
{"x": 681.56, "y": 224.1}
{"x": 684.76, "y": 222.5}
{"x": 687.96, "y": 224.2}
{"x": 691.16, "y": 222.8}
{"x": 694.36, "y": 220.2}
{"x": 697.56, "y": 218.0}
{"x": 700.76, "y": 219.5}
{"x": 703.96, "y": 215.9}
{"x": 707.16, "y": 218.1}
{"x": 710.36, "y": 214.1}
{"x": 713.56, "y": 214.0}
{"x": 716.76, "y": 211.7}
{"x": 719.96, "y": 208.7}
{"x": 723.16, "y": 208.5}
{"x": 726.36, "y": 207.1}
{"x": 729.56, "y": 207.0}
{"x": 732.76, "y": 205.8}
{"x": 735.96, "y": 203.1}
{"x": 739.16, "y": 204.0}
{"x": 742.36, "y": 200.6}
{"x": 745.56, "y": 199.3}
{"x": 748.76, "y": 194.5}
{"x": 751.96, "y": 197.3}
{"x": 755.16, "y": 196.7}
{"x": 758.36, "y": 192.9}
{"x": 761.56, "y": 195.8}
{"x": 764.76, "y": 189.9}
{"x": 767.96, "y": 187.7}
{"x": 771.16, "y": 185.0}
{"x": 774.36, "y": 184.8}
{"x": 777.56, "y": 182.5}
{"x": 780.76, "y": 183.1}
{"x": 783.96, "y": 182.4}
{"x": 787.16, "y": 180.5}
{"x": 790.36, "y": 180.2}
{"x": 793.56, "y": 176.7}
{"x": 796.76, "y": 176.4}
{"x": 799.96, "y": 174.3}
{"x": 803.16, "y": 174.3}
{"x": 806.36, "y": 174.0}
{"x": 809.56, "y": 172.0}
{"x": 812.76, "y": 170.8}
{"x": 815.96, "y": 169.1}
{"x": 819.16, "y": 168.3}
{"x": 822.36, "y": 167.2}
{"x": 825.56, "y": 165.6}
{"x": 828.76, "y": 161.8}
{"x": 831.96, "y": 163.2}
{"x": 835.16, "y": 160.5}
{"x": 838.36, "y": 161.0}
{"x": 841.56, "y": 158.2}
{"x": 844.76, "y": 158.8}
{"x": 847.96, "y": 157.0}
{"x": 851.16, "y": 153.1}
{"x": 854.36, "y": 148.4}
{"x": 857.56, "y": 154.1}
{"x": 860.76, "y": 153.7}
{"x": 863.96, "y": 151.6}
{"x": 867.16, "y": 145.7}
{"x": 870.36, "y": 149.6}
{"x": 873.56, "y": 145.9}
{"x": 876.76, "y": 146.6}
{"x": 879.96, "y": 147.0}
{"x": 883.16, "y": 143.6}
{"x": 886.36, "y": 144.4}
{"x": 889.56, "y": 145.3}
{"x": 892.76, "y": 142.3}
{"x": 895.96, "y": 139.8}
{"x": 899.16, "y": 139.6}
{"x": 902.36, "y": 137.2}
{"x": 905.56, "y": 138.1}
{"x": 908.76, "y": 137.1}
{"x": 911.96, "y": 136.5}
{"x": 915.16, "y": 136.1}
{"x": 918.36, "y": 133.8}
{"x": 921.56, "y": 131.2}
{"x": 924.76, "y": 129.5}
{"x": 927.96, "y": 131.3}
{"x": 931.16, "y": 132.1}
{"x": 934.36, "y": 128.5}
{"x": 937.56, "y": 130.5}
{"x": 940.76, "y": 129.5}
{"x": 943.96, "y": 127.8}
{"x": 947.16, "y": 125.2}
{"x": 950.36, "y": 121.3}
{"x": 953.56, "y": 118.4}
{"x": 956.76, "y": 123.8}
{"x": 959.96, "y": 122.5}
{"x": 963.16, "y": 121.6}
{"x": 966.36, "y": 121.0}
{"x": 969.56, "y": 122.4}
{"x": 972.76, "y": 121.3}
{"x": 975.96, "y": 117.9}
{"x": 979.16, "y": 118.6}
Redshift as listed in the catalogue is 0.00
